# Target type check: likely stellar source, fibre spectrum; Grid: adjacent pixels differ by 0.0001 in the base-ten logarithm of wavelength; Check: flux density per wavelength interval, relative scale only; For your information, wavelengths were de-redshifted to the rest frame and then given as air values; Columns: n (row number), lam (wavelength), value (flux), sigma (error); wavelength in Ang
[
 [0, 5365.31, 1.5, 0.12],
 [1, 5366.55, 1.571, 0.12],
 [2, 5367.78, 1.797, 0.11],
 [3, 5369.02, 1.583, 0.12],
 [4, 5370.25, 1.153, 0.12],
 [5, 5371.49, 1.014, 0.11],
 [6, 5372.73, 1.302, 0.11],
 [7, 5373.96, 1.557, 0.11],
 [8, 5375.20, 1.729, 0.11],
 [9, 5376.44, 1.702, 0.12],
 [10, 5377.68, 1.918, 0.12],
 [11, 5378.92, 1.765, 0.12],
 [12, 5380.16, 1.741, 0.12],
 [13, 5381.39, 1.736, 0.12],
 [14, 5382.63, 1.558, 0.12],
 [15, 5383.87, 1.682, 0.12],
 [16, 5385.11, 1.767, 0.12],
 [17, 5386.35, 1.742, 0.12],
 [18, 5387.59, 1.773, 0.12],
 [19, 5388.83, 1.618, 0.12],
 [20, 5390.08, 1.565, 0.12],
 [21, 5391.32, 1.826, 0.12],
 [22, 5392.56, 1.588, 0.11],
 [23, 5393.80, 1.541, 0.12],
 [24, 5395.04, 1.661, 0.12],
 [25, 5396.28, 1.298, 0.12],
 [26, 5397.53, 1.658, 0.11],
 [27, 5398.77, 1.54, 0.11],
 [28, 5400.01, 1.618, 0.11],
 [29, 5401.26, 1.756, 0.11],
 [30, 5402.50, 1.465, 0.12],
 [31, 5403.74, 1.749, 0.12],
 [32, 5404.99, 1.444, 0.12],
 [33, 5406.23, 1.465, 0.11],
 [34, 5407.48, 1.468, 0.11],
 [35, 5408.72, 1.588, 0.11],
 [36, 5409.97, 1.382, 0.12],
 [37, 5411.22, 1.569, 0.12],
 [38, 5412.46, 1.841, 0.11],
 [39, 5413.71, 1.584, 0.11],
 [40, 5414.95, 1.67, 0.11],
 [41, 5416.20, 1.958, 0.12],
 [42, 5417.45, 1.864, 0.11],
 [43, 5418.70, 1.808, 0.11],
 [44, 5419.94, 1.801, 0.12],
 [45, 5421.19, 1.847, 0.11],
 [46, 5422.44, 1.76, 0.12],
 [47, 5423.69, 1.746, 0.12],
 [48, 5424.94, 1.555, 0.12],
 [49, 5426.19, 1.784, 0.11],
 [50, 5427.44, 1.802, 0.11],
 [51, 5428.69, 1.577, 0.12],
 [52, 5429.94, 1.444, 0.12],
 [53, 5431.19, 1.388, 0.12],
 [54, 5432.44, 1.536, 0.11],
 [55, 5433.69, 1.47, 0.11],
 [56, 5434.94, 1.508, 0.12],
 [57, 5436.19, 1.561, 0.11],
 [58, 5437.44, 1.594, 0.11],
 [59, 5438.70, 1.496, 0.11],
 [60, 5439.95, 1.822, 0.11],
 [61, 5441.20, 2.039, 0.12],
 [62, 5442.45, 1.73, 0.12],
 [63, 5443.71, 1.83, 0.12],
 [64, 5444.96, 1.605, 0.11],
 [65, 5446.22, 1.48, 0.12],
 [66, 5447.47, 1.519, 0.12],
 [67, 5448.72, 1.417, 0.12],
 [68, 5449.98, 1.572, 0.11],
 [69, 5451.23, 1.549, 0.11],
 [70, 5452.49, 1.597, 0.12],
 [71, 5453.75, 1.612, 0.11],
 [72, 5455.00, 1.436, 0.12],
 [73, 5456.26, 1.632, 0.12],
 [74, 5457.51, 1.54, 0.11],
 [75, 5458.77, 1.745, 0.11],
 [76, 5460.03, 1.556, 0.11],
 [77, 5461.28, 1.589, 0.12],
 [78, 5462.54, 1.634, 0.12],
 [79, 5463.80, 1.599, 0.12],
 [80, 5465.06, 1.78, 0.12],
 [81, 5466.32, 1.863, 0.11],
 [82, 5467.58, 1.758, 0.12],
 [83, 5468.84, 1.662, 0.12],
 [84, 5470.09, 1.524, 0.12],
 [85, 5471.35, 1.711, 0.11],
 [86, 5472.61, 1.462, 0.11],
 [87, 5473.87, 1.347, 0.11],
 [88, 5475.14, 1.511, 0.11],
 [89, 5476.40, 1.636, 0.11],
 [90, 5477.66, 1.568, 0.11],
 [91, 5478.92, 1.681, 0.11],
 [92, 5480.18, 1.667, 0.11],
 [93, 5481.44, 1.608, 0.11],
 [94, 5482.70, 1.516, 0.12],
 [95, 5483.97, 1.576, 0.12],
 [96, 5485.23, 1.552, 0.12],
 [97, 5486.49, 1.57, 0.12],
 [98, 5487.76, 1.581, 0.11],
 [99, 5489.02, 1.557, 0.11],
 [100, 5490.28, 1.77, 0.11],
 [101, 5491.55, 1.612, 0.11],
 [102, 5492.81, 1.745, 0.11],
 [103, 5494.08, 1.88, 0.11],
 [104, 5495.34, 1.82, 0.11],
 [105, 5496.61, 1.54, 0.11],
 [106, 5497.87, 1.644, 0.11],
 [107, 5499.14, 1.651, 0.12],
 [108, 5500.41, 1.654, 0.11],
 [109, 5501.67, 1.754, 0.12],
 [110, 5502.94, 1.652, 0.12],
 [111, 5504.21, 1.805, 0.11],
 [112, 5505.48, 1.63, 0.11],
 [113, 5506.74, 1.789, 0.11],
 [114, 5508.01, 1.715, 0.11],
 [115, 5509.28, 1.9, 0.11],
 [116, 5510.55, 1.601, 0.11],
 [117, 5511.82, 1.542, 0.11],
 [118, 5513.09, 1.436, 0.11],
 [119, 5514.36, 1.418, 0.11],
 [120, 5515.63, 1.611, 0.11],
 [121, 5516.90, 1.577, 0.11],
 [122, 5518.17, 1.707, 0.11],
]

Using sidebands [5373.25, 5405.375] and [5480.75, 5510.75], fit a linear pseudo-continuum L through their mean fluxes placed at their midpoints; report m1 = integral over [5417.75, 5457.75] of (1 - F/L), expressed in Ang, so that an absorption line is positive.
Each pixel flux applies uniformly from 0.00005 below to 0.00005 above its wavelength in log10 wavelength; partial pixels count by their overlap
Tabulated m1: 0.8 Ang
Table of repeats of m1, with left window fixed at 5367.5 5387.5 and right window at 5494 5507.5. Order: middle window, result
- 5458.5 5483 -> 0.9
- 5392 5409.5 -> 0.8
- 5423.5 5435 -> 0.5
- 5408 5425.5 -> -0.8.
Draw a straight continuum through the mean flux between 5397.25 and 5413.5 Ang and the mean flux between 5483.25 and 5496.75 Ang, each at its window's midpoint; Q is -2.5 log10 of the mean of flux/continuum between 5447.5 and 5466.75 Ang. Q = 0.02 mag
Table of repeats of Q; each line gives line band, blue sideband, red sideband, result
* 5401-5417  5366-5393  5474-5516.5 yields 0.01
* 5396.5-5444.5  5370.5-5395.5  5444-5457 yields -0.04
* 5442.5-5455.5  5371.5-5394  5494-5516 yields 0.06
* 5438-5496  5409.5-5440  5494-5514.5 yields 0.02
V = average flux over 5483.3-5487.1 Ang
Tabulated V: 1.56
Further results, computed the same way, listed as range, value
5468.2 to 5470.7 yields 1.6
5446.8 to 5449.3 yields 1.47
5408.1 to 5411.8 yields 1.51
